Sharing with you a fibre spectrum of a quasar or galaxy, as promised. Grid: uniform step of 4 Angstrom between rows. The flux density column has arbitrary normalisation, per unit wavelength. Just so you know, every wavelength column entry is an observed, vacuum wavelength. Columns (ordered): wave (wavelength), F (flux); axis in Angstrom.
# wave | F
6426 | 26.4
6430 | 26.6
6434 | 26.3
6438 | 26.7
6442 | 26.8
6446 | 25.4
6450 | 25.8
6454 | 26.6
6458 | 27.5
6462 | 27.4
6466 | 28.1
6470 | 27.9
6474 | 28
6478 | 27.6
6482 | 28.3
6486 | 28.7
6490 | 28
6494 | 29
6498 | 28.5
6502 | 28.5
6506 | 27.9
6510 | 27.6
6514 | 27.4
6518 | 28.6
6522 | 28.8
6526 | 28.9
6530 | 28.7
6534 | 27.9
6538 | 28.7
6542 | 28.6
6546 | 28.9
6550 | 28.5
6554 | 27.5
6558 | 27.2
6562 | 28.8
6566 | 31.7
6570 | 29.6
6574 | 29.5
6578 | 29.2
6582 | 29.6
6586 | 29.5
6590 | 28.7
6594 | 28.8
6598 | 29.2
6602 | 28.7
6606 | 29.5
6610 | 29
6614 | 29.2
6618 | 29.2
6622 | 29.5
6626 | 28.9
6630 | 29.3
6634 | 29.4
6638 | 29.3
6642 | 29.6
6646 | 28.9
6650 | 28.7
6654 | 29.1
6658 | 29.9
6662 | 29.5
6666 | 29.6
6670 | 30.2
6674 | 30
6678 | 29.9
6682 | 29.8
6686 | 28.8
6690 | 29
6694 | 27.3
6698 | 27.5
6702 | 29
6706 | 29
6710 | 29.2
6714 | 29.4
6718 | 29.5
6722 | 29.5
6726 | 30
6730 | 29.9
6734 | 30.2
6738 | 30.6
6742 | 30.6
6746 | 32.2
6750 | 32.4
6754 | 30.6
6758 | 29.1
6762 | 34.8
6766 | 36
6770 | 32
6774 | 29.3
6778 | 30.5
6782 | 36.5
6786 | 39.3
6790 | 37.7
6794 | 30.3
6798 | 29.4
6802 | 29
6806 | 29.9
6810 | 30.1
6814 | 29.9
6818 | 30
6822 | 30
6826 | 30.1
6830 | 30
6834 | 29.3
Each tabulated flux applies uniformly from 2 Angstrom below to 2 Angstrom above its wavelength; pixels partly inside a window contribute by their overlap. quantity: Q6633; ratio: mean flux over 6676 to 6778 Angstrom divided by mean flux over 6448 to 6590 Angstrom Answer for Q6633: 1.1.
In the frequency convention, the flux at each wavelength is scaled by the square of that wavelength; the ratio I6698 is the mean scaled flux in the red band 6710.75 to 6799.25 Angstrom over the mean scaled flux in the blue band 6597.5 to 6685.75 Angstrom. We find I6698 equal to 1.12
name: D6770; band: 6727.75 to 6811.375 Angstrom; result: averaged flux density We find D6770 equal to 31.9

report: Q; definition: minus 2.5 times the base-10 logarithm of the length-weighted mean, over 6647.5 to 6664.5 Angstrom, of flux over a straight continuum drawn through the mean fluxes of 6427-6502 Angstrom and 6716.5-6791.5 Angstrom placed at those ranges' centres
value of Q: 0.04 mag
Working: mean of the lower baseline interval 27.4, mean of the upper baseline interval 32.1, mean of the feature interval 29.3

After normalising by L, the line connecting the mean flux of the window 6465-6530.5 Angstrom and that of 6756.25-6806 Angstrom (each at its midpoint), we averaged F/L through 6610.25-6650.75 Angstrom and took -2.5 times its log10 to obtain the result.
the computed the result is 0.04 mag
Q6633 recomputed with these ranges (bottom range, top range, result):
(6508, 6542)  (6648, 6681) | 1.05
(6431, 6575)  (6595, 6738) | 1.04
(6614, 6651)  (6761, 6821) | 1.10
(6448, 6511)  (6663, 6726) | 1.05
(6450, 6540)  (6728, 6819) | 1.13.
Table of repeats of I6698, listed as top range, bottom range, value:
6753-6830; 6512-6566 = 1.20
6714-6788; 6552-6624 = 1.15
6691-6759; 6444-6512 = 1.16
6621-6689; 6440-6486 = 1.14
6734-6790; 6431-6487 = 1.32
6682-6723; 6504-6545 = 1.07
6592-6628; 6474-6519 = 1.07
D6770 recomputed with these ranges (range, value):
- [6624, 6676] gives 29.4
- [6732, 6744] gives 30.5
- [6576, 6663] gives 29.2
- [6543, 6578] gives 29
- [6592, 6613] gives 29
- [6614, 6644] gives 29.3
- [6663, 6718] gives 29.2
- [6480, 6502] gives 28.5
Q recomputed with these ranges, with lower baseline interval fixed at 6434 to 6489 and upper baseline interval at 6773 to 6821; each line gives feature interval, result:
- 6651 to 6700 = 0.04 mag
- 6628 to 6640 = 0.01 mag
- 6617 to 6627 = 0.01 mag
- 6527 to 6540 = -0.01 mag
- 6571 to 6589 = -0.02 mag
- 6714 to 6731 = 0.04 mag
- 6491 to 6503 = -0.03 mag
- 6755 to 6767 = -0.05 mag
